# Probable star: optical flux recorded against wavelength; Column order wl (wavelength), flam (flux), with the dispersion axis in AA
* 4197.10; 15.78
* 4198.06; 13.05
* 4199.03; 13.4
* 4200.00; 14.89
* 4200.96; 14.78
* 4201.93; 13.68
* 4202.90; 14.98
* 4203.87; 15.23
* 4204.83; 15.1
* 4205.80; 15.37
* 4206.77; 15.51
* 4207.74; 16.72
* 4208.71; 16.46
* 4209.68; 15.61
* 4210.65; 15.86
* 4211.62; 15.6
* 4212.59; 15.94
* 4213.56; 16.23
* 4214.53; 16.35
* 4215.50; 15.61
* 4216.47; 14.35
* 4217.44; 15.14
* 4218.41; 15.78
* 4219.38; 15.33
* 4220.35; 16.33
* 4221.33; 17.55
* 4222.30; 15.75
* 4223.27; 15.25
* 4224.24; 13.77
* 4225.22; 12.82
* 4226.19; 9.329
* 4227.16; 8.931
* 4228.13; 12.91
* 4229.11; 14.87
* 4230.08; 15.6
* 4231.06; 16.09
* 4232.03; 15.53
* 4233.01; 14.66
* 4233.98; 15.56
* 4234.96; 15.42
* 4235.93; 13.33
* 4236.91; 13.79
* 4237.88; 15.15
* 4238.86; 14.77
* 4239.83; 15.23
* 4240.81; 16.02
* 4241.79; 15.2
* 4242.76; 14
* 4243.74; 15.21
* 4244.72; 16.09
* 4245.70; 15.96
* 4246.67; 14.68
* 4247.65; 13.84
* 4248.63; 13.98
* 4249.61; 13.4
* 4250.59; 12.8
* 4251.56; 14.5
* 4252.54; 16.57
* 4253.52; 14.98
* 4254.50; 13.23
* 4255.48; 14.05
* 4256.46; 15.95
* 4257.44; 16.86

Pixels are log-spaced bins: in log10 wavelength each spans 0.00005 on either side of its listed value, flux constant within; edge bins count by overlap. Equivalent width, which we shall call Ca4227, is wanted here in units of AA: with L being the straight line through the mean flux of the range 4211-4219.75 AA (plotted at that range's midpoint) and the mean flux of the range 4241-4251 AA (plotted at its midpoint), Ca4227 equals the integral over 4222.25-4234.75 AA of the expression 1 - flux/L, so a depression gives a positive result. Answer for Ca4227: 1.0 AA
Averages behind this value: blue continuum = 15.6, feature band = 13.9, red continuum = 14.6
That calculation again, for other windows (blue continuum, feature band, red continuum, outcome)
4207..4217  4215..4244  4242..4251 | 1.0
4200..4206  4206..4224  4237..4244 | -1.1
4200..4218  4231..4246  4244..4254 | -0.2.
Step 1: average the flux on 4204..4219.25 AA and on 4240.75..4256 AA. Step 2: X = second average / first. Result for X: 0.93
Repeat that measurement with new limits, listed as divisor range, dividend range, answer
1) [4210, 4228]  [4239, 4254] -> 1.01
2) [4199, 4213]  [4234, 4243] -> 0.97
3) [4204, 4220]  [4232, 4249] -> 0.95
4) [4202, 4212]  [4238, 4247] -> 0.98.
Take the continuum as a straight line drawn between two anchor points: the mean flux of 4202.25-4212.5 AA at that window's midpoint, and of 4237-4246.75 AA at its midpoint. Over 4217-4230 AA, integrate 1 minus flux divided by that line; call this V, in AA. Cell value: 1.1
